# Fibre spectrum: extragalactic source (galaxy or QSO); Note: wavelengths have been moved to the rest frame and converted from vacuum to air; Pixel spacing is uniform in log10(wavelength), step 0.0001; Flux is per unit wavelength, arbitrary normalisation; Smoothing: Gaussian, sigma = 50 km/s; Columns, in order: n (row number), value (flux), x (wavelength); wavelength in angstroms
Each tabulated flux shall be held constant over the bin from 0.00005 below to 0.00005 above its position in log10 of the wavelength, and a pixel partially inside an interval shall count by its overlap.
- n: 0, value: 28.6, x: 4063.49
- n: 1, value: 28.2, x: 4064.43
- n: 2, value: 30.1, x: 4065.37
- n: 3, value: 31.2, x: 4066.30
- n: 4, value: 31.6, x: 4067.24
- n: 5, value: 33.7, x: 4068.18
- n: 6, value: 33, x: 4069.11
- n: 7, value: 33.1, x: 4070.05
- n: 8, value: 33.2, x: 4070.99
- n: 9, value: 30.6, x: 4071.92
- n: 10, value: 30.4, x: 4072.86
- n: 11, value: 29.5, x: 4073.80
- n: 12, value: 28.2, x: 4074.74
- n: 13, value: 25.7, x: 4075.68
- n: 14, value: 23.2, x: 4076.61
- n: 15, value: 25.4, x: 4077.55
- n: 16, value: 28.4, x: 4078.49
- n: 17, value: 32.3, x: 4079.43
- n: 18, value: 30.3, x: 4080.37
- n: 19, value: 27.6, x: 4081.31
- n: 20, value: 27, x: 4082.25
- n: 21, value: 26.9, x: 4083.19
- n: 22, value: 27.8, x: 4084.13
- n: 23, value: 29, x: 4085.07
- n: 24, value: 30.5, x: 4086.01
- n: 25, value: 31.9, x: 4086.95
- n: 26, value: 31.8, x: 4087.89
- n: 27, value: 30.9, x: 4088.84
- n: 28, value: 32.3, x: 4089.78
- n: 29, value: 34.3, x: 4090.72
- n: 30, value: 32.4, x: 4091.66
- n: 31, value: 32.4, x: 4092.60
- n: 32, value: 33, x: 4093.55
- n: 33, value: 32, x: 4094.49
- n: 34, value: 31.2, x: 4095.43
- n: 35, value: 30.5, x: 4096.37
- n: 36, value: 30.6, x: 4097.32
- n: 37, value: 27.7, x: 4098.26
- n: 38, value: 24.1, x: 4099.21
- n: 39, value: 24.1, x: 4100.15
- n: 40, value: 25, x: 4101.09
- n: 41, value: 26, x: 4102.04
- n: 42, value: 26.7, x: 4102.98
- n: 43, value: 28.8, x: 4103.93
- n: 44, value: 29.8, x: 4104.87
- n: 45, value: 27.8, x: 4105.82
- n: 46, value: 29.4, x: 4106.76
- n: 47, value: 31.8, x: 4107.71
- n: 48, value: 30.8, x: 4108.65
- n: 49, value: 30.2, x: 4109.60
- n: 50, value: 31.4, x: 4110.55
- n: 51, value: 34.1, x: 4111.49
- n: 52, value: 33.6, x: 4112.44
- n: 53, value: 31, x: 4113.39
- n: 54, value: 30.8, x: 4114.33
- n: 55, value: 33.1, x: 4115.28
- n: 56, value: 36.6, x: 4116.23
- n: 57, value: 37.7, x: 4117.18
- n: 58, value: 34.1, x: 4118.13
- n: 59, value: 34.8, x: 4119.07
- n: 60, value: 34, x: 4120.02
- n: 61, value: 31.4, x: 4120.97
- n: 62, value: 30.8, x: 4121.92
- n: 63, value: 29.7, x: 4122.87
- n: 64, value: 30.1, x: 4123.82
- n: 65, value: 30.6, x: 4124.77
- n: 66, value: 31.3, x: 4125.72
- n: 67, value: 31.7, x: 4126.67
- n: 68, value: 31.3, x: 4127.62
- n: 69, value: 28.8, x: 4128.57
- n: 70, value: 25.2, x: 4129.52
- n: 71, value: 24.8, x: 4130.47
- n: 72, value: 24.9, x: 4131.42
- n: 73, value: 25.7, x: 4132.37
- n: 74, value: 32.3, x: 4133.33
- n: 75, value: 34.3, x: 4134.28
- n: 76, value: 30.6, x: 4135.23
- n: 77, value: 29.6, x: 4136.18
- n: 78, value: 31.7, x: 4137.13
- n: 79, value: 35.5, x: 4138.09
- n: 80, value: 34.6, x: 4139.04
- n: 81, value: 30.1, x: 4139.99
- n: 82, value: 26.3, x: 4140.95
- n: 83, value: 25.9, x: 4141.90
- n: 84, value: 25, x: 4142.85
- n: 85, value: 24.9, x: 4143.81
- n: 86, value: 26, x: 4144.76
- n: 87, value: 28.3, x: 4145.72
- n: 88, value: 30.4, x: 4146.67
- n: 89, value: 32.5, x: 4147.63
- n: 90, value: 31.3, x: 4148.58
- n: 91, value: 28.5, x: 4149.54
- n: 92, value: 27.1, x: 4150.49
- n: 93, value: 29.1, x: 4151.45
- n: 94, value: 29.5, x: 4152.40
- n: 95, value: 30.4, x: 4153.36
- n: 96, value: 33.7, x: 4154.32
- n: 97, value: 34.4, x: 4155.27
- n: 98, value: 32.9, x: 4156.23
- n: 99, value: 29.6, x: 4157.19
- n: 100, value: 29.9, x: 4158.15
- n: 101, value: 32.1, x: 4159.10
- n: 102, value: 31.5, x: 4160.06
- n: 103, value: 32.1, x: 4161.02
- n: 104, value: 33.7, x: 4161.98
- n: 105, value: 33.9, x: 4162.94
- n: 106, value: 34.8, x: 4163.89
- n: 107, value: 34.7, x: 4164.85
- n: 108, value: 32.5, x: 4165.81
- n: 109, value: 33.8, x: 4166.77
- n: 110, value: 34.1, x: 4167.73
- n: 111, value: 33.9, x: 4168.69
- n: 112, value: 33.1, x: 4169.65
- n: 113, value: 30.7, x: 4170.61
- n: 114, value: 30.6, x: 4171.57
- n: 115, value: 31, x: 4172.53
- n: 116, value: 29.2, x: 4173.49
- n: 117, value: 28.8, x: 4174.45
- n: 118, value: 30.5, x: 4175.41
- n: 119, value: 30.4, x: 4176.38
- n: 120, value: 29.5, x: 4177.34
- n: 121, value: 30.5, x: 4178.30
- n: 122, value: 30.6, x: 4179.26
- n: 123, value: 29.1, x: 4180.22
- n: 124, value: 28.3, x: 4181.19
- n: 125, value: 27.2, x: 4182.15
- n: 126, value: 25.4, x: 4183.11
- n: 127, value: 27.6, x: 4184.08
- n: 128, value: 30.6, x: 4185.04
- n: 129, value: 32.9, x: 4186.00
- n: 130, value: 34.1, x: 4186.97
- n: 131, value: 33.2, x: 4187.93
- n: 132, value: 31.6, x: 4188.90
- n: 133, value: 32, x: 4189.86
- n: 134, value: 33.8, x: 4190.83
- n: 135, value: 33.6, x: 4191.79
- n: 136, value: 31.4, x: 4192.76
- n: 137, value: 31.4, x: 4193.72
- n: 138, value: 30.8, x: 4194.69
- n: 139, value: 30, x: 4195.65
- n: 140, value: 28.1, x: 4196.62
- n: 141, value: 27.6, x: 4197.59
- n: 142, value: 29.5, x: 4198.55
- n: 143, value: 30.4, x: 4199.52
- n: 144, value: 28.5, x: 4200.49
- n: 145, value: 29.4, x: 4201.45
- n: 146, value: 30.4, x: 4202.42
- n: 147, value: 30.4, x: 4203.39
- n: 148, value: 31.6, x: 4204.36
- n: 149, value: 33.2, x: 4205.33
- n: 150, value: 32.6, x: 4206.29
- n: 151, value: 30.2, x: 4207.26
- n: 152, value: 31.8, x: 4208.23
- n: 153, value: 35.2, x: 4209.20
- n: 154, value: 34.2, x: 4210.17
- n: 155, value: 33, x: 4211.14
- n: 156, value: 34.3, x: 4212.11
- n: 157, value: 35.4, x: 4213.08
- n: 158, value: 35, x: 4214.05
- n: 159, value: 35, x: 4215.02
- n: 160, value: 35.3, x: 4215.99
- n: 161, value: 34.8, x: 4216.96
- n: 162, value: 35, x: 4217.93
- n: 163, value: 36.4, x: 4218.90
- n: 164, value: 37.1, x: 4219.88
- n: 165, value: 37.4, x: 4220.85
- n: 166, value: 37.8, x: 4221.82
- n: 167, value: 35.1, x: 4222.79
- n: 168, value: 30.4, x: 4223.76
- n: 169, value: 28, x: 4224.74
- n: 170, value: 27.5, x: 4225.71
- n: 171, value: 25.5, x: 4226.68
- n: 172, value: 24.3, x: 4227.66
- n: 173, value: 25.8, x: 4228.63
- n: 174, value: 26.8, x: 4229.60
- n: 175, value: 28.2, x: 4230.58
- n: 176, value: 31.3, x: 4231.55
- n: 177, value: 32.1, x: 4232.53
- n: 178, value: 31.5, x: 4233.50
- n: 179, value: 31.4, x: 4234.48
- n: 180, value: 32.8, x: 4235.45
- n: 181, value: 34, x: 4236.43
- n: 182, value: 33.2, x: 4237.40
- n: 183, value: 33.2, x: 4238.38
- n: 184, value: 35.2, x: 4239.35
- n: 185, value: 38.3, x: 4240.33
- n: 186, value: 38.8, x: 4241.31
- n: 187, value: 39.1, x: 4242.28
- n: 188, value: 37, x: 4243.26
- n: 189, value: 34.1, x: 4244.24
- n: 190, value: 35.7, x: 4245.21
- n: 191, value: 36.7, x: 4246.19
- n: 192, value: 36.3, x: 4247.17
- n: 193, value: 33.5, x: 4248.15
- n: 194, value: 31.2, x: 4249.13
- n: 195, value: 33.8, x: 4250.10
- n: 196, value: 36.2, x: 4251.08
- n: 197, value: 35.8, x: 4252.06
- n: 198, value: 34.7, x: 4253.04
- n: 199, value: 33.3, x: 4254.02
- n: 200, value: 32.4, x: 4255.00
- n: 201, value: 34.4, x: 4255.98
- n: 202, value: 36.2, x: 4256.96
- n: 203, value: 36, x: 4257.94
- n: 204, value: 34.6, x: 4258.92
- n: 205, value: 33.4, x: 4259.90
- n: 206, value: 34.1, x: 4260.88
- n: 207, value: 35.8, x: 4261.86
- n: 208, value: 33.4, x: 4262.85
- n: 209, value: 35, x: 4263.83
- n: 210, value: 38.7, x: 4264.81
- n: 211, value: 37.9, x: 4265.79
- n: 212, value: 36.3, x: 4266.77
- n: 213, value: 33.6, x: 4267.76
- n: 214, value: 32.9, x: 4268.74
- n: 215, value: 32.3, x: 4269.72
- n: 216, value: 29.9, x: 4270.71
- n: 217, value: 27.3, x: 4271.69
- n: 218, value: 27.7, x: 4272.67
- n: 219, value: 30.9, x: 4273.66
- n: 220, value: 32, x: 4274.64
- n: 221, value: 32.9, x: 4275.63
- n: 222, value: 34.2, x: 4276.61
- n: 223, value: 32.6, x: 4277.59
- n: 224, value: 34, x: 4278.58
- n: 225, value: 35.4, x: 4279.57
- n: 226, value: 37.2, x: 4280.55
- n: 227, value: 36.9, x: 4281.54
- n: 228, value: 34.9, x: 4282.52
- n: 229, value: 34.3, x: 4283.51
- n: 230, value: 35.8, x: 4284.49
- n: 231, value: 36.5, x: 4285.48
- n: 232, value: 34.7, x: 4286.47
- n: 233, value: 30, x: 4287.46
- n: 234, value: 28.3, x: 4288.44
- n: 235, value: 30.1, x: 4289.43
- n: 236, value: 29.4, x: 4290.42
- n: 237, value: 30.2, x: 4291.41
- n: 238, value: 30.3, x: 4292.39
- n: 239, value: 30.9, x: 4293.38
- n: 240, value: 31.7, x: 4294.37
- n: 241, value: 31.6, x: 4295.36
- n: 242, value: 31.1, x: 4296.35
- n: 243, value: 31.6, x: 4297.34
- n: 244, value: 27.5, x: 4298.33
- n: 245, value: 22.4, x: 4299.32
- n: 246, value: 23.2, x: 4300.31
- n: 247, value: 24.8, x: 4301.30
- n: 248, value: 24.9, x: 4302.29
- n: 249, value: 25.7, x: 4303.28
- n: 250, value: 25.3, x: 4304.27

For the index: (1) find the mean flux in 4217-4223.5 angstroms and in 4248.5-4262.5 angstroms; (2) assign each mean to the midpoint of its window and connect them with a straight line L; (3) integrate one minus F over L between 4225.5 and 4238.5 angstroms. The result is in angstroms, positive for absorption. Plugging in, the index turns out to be 2.1 angstroms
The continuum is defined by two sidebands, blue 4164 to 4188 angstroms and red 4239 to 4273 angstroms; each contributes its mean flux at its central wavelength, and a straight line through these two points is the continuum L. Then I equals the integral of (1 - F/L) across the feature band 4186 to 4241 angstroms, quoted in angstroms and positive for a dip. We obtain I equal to 0.9 angstroms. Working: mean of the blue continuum 30.9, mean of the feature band 32.1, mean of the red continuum 34.6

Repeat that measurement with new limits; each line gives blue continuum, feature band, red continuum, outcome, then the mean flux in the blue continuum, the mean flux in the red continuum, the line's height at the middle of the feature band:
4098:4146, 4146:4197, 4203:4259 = 0.5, 29.9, 33.5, 31.5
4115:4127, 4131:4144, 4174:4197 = 1.1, 32.8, 30.5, 32.2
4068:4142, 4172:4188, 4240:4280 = 1.2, 30.3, 34.3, 32.2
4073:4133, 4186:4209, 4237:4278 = 1.0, 29.9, 34.3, 32.6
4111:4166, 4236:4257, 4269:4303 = -2.8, 31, 31.1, 31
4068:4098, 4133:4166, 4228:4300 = 0.5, 30.2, 33.1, 31.3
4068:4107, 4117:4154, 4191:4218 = 0.7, 29.5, 32.1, 30.5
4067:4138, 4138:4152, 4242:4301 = 1.0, 30.3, 33.1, 31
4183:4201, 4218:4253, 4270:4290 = -1.6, 30.8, 32.8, 31.7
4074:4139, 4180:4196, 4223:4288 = 0.6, 30.2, 33.3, 31.9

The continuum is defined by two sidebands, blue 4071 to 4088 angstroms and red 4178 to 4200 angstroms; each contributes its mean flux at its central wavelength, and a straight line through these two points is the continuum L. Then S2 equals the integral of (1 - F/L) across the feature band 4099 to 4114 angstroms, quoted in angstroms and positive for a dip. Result 0.0 angstroms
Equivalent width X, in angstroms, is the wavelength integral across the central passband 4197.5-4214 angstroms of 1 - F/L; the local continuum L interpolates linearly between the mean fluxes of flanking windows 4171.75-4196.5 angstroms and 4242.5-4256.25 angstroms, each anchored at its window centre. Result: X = 0.1 angstroms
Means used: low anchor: 30.5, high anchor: 34.7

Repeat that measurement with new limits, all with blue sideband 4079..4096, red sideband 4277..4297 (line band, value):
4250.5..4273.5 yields -1.0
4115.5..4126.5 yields -0.6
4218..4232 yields 0.5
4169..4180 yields 0.4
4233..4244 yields -0.9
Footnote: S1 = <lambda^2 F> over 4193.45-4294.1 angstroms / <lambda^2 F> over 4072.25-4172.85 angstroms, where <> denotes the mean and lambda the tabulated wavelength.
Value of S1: 1.15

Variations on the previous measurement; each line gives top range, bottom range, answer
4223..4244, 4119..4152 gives 1.12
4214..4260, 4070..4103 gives 1.23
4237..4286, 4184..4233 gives 1.11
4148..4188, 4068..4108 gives 1.10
